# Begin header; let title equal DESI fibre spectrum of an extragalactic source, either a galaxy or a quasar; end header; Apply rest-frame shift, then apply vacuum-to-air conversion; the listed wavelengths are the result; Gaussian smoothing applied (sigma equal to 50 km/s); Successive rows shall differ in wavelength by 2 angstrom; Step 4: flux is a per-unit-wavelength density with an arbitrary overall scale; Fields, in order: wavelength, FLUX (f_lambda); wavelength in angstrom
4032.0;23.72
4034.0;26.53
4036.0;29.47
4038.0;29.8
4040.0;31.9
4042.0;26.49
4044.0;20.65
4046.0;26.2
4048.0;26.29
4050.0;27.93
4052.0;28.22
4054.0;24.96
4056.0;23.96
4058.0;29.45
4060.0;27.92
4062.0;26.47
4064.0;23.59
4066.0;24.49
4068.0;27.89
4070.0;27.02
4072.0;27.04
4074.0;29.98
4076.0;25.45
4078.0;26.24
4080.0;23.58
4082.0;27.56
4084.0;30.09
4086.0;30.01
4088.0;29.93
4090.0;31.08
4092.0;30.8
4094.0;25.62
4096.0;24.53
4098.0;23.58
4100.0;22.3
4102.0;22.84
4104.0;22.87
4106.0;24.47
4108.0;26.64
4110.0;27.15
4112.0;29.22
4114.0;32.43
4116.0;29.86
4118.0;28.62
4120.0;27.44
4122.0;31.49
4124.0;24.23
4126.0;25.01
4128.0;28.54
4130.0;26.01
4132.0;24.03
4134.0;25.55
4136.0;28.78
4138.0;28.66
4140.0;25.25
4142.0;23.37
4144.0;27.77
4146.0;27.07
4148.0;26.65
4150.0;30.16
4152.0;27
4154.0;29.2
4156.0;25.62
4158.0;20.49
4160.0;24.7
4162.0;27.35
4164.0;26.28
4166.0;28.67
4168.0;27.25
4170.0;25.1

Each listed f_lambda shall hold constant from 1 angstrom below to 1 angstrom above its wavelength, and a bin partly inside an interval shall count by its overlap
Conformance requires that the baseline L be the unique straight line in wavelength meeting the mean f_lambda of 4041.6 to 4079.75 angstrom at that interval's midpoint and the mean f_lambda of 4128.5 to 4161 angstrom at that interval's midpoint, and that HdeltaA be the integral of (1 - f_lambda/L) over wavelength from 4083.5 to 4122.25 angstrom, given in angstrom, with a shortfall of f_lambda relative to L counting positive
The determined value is -1.70 angstrom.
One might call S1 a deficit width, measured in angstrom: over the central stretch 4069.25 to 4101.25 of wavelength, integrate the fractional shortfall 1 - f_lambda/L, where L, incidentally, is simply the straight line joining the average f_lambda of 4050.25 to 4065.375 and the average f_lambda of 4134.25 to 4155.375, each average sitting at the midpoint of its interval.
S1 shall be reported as -0.6 angstrom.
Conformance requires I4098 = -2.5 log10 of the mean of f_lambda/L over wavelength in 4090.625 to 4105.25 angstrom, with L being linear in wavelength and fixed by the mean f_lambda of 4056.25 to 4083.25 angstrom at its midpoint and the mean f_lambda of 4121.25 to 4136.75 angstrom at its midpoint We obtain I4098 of 0.08 mag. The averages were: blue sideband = 26.6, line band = 24.8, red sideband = 26.6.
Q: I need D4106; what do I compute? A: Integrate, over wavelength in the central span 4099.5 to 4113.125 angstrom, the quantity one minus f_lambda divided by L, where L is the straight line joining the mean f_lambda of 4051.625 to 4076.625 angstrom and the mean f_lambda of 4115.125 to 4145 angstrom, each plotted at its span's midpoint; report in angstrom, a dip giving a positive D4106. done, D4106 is 0.8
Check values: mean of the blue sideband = 26.6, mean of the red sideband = 27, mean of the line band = 25.2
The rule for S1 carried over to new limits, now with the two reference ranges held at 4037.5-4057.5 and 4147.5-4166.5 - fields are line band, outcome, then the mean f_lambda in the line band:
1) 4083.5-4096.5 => -1.2 angstrom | 29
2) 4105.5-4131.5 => -1.2 angstrom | 27.8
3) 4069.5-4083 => 0.0 angstrom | 26.7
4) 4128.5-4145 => 0.2 angstrom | 26.2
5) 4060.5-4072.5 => 0.2 angstrom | 26.1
